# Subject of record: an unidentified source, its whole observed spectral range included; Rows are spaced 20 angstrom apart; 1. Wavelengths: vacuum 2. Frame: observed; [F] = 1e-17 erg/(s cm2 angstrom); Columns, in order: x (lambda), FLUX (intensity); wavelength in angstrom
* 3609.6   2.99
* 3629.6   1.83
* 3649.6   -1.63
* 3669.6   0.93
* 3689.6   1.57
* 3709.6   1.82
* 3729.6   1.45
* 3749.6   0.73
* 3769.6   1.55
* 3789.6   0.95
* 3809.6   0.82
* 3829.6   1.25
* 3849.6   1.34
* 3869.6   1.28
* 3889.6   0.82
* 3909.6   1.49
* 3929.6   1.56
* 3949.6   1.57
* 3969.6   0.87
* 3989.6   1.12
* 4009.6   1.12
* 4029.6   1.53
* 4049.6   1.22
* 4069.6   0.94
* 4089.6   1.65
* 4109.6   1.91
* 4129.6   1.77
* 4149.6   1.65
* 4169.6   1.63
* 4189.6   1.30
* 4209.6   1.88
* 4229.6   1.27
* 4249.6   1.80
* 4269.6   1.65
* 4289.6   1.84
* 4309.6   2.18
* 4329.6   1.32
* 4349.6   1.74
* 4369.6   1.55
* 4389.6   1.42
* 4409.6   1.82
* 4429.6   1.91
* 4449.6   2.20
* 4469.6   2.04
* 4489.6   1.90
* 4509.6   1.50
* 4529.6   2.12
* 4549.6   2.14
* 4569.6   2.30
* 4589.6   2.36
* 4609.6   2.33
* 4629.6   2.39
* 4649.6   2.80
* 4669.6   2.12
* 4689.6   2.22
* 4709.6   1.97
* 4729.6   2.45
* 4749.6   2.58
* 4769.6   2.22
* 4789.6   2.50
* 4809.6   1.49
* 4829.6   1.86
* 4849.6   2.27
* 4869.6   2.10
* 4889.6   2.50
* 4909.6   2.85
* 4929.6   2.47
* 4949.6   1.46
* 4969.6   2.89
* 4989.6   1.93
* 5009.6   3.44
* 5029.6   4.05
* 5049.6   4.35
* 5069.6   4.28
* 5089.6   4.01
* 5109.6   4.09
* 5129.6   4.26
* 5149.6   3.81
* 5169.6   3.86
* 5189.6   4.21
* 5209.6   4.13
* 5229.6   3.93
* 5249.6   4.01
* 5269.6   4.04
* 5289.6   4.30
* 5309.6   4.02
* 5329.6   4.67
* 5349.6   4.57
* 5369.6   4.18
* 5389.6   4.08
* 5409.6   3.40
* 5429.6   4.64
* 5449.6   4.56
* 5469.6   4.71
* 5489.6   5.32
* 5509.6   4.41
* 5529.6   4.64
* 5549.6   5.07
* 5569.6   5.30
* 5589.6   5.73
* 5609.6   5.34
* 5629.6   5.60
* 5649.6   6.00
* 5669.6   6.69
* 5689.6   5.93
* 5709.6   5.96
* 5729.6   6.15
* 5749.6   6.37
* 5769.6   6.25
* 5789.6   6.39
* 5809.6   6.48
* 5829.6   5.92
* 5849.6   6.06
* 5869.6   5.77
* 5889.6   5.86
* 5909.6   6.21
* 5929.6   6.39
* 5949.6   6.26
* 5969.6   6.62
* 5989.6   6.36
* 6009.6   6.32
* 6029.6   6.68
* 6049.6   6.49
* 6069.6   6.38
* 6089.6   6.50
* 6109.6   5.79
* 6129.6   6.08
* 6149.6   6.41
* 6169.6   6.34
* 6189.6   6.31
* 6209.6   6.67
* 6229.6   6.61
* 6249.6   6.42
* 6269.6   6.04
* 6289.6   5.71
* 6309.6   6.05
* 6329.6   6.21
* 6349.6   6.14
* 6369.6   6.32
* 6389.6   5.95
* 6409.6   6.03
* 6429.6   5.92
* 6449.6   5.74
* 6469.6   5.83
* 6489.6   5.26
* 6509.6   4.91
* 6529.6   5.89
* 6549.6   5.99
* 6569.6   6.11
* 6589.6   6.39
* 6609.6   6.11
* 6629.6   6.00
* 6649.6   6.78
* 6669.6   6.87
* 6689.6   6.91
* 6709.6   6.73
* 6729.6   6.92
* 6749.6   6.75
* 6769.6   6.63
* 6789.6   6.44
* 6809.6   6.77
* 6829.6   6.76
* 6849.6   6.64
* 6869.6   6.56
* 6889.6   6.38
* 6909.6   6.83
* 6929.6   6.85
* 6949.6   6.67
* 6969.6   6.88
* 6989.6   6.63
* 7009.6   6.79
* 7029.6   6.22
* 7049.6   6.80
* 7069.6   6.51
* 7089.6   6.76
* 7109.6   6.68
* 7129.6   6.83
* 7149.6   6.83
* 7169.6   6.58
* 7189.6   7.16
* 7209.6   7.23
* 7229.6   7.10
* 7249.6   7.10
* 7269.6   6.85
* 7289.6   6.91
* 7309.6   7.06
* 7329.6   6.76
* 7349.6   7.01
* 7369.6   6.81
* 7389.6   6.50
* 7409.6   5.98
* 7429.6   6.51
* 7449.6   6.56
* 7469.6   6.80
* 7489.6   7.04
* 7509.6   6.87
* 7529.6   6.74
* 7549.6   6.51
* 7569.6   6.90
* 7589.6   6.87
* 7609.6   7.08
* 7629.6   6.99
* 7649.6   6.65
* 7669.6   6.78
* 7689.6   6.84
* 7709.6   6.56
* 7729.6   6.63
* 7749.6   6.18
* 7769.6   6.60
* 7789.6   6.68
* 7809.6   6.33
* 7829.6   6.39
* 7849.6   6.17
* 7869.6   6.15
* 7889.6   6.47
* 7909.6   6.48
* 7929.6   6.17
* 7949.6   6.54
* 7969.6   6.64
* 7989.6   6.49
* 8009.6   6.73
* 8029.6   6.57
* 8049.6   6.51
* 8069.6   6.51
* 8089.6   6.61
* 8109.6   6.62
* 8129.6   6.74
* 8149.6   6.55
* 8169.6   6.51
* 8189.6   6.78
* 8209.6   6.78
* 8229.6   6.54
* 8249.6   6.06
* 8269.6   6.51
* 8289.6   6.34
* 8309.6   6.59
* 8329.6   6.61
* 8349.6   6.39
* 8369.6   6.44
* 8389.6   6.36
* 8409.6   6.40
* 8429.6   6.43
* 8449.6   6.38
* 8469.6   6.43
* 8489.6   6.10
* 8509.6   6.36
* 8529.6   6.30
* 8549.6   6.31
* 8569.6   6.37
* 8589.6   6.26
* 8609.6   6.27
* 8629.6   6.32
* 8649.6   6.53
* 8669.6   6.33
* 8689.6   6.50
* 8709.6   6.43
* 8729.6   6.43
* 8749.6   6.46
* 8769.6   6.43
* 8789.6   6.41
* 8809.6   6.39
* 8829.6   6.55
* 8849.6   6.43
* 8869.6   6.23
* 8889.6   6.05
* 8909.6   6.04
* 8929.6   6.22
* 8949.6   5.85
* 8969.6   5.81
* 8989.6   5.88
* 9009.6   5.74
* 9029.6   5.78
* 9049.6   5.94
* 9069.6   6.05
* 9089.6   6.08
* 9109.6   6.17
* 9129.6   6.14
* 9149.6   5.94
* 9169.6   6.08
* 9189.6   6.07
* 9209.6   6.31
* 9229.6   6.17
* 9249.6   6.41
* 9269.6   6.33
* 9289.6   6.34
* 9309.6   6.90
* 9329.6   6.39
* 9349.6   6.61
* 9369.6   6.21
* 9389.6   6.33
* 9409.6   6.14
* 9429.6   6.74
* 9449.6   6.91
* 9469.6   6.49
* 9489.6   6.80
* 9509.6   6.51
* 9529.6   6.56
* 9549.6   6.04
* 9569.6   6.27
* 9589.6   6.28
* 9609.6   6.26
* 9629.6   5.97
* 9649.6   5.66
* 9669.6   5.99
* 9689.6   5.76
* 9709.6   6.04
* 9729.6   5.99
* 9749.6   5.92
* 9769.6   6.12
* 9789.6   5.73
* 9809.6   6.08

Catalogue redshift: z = 0.26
